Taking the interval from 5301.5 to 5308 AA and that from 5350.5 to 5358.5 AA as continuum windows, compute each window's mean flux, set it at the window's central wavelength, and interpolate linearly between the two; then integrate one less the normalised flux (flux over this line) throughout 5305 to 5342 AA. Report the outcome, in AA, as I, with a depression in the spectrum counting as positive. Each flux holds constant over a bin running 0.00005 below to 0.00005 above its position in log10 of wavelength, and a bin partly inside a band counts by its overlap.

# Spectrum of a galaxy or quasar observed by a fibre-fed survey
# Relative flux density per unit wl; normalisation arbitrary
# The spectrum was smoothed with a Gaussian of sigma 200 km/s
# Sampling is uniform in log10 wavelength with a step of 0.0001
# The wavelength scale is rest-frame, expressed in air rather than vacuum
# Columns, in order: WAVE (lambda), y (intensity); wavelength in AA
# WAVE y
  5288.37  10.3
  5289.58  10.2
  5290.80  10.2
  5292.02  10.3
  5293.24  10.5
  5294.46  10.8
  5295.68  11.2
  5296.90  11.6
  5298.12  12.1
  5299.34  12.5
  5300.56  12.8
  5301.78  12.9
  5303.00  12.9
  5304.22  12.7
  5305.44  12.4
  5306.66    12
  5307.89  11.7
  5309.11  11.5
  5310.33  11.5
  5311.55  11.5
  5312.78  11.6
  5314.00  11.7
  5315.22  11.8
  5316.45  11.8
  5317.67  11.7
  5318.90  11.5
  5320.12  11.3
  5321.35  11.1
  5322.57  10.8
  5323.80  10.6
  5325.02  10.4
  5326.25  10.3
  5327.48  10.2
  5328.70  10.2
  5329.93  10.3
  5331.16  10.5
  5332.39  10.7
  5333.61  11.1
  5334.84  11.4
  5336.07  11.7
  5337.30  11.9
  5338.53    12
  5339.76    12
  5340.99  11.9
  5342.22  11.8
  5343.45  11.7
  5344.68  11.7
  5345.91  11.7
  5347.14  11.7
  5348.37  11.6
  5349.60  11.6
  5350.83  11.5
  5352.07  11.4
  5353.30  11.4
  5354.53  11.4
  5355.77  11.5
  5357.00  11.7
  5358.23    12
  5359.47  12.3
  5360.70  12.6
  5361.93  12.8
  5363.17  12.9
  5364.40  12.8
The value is 2.5 AA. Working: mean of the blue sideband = 12.5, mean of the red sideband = 11.5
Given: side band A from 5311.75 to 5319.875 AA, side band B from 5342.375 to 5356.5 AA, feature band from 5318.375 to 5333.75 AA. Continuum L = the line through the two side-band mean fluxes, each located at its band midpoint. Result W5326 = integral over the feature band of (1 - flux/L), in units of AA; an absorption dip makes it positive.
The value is 1.3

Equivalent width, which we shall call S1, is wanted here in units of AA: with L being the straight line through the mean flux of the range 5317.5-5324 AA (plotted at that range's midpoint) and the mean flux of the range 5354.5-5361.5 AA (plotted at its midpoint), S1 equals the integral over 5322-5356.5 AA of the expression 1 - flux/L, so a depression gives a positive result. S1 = 0.96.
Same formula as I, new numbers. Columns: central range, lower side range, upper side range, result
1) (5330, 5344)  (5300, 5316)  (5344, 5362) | 0.5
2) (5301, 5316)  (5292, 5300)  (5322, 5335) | -1.3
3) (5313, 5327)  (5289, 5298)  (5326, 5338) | -0.5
